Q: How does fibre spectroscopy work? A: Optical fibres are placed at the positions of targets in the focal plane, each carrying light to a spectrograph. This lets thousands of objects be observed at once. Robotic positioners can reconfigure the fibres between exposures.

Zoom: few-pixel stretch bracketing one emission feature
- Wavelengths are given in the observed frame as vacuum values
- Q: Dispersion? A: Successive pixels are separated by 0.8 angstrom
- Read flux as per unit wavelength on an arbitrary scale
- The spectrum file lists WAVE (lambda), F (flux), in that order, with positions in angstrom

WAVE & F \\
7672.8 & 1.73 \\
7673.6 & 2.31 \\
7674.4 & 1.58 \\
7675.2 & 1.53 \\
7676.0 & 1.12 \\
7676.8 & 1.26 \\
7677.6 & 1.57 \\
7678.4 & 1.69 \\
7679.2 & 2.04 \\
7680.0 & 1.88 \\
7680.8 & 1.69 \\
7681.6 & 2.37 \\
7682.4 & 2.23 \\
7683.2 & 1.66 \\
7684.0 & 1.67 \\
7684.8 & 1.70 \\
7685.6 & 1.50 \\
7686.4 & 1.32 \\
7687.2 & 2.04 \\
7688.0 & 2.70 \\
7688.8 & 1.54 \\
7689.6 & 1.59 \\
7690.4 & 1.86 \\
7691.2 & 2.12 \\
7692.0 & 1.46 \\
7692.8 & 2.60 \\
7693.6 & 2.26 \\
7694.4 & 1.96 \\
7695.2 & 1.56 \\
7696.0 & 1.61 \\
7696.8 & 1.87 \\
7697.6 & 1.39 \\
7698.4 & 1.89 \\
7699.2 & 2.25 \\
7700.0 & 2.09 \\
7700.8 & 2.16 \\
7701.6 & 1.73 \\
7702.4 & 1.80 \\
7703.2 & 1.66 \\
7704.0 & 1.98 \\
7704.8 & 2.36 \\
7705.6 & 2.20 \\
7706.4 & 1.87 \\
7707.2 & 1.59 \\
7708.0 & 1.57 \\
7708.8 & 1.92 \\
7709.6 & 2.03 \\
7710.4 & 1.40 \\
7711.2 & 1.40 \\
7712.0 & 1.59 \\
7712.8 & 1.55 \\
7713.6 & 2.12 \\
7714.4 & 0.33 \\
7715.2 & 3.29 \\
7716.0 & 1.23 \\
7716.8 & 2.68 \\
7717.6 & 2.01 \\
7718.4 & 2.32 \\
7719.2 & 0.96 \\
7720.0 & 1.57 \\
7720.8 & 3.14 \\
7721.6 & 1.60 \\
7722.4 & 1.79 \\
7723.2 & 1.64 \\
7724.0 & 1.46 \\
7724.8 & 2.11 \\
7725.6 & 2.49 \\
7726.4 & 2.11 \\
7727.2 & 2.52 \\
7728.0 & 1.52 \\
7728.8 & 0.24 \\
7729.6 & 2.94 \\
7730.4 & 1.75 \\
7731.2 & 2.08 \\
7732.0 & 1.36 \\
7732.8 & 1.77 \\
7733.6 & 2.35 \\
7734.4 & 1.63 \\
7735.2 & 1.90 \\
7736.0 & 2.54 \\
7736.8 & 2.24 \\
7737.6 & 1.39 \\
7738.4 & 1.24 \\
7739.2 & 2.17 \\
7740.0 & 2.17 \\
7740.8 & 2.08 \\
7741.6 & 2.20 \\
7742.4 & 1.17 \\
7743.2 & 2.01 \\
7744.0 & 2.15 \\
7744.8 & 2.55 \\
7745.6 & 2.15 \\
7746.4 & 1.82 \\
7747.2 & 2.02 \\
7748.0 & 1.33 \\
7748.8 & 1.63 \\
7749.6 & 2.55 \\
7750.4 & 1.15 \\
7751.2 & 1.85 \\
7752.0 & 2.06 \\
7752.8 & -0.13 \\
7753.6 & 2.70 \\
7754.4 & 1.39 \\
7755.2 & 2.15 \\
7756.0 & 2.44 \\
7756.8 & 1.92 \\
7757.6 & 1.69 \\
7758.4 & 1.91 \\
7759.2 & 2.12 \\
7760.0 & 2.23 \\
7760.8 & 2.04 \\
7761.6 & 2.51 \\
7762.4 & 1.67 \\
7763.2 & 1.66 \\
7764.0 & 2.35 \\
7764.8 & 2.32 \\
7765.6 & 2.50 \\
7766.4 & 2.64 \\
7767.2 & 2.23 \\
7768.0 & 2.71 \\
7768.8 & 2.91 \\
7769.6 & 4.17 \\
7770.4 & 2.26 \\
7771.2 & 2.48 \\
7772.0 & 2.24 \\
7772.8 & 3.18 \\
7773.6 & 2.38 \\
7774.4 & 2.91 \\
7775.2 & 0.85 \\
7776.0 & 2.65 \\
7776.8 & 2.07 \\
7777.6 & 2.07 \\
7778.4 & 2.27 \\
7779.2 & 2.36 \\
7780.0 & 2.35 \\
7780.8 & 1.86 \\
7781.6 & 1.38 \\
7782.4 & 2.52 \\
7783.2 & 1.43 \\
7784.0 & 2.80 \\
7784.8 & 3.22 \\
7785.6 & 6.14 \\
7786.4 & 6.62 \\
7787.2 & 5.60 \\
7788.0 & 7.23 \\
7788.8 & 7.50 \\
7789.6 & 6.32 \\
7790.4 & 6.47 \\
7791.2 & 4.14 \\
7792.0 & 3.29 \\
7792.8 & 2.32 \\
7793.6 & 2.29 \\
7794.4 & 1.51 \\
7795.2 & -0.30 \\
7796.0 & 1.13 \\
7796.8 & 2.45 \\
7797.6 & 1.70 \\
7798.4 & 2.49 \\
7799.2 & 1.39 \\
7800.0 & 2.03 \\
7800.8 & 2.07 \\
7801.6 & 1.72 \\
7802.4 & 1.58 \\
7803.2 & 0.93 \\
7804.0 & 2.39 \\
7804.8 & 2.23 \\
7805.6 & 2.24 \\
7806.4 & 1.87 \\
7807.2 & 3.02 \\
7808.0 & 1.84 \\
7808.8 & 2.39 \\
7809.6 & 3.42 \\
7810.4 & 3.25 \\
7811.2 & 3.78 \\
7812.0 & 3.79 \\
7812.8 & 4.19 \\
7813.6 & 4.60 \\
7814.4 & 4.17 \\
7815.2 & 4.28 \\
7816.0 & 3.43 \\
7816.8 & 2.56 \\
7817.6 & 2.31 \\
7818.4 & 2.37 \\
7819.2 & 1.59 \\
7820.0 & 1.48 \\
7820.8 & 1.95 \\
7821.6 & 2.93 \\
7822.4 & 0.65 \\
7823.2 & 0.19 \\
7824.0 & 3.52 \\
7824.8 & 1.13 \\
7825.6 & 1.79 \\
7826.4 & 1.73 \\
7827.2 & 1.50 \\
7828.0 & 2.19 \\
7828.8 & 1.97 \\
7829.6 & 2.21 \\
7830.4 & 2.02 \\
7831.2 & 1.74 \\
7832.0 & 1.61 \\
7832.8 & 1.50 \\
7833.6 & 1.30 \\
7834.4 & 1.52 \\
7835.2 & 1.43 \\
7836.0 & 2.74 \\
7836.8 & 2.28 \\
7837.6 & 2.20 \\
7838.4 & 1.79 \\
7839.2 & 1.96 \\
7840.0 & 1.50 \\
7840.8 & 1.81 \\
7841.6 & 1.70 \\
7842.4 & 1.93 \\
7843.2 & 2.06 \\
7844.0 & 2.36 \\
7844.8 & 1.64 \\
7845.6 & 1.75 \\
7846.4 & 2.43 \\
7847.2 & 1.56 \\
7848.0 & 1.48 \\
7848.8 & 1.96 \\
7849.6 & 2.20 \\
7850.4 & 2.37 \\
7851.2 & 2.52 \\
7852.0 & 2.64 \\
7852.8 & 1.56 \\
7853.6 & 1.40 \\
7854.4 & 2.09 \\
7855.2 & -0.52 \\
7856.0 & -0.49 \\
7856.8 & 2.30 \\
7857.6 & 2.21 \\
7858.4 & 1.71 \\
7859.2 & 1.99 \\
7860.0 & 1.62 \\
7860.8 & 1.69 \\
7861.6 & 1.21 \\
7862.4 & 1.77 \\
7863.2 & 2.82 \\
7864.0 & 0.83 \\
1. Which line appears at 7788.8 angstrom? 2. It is H-alpha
